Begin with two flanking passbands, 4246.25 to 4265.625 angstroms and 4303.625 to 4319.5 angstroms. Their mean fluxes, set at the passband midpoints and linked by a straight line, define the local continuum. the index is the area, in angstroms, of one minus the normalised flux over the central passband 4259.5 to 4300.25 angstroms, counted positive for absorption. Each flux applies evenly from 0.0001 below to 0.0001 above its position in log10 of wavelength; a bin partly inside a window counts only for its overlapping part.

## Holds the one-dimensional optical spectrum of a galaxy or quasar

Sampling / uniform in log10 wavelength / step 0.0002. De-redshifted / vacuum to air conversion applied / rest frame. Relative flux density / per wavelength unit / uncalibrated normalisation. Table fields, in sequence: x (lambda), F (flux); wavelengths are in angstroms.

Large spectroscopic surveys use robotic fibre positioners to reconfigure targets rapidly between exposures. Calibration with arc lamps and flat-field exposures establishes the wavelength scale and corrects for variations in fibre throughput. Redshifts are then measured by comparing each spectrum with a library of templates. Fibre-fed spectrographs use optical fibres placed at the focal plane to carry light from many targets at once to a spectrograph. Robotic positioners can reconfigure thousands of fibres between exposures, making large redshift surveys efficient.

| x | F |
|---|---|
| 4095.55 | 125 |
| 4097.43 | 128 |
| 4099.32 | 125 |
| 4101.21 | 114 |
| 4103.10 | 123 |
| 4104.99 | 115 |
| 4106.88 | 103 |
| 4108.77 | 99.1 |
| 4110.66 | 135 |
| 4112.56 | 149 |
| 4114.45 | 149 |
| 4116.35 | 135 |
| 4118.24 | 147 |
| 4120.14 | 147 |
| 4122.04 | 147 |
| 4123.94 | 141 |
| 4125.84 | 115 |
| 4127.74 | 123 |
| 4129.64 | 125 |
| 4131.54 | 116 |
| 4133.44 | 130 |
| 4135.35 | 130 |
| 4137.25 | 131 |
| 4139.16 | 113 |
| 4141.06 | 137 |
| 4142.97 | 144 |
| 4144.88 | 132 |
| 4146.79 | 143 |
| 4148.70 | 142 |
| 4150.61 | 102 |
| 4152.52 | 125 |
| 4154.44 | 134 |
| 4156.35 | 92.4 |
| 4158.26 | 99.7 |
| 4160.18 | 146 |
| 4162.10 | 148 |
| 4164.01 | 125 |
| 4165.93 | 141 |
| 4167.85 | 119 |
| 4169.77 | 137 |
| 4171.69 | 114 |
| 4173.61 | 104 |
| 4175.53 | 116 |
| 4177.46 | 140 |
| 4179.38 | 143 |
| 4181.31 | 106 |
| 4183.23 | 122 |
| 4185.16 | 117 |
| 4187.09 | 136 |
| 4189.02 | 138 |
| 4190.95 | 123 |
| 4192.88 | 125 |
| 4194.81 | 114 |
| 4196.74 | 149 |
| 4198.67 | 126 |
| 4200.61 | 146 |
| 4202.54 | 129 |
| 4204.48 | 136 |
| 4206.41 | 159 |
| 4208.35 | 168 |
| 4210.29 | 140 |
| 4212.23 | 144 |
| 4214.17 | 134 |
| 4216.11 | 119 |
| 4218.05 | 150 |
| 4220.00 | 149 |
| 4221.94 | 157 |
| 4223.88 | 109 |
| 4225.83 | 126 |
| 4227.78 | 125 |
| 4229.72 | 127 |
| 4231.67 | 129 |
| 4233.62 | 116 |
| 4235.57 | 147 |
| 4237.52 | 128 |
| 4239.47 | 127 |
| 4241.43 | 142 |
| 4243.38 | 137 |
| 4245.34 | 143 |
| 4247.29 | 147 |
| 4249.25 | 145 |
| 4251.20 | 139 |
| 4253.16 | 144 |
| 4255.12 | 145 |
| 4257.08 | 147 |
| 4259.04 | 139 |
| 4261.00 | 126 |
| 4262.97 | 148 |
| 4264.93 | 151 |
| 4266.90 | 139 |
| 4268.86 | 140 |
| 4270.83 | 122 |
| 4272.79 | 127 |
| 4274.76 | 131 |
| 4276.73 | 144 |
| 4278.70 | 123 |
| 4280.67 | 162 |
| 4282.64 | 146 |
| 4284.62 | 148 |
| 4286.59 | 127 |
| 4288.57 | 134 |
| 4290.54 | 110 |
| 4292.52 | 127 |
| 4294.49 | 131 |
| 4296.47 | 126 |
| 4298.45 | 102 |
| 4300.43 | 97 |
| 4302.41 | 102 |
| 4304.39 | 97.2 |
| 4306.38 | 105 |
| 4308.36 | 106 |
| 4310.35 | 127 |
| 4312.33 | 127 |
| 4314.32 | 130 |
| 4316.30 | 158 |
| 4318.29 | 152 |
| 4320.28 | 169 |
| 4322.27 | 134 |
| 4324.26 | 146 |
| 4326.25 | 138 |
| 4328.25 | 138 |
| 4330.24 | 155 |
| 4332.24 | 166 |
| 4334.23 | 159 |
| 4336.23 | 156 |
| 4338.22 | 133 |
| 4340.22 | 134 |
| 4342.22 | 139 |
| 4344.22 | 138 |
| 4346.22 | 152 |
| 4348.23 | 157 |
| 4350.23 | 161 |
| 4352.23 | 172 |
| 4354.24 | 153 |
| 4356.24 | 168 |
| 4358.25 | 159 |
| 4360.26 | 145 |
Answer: 1.0 angstroms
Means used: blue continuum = 143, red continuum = 126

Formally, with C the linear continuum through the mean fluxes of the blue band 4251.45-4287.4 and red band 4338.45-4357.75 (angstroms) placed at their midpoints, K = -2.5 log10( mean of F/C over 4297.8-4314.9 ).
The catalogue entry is 0.30 mag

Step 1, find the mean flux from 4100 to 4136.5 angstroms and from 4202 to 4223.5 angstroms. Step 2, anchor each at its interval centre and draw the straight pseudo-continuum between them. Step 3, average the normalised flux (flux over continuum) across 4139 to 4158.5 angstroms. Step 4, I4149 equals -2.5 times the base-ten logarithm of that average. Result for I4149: 0.07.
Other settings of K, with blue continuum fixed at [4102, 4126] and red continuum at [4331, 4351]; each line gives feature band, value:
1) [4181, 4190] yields 0.10 mag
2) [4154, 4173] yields 0.09 mag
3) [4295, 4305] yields 0.35 mag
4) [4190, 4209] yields 0.01 mag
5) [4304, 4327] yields 0.11 mag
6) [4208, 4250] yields 0.03 mag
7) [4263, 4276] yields 0.06 mag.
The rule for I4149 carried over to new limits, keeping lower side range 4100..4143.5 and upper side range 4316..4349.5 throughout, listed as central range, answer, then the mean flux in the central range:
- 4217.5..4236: 0.05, 133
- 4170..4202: 0.07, 126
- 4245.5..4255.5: -0.02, 144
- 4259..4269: 0.01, 141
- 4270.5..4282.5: 0.05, 136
